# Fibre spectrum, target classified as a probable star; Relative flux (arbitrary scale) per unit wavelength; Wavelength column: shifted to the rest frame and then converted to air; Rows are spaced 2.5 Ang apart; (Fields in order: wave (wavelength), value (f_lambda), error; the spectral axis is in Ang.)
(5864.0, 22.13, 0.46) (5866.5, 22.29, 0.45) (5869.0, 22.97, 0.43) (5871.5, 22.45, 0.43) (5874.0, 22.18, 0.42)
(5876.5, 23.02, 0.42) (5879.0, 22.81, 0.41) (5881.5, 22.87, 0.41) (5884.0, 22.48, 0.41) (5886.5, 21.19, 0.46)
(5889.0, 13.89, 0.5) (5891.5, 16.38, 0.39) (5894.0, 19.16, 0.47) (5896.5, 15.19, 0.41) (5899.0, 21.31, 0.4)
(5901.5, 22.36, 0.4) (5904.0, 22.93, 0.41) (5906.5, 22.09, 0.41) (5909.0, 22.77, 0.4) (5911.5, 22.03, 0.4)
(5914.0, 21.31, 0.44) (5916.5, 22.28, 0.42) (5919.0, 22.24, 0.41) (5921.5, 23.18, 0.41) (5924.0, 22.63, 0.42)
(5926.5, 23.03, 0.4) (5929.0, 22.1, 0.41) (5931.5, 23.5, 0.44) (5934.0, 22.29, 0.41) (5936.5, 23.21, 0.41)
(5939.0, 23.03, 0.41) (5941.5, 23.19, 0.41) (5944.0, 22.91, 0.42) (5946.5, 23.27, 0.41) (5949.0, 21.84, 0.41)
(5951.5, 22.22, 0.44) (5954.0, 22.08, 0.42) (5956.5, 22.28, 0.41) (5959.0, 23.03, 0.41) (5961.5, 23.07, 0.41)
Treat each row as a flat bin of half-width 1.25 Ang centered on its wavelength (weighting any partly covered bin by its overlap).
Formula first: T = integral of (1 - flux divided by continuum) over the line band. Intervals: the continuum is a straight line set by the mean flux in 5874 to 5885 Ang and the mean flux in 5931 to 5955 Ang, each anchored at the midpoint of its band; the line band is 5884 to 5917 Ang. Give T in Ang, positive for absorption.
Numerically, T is 3.6 Ang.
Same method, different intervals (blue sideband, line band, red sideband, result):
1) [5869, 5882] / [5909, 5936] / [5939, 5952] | 0.27 Ang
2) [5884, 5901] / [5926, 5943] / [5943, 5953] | -1.09 Ang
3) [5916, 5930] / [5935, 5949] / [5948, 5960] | -0.37 Ang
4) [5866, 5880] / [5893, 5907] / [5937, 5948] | 1.45 Ang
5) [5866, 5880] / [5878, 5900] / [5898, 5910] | 2.99 Ang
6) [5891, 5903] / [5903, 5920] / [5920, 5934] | -1.09 Ang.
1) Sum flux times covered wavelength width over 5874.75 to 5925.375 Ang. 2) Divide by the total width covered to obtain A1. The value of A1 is 21.1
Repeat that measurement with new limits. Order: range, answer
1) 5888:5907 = 19.1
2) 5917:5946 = 22.8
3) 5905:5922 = 22.2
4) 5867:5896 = 20.7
